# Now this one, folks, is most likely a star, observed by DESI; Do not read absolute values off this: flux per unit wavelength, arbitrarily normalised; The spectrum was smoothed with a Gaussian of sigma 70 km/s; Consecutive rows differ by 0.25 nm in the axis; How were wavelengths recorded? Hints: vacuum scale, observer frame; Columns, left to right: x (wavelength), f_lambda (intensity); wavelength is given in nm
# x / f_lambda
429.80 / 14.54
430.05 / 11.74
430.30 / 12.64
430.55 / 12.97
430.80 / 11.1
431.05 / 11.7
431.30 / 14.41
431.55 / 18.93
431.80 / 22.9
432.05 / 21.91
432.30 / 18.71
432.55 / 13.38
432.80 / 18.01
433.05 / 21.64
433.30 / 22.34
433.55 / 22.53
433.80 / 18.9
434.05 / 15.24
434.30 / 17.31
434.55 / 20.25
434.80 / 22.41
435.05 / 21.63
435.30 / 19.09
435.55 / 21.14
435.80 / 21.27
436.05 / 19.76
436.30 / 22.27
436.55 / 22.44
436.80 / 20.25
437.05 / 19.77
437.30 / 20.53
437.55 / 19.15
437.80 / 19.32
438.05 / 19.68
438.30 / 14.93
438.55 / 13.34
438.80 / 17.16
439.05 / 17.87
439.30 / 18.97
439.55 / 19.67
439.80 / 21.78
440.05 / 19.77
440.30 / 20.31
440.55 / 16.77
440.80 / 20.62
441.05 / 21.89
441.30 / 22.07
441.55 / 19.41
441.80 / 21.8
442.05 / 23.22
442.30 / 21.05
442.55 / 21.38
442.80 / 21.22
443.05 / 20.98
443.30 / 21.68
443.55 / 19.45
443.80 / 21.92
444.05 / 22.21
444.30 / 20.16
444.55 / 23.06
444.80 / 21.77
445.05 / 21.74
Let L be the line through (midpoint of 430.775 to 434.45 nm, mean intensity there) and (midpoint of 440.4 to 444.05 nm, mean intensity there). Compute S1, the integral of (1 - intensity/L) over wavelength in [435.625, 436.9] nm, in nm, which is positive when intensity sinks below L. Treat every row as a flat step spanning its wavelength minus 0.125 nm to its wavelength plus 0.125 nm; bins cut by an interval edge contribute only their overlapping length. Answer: -0.132 nm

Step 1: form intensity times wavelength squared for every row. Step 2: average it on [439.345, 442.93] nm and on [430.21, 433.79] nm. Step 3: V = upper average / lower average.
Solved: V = 1.24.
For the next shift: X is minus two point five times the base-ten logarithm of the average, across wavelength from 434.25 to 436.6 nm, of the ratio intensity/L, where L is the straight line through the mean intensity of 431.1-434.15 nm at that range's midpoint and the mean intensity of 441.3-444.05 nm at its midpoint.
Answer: -0.07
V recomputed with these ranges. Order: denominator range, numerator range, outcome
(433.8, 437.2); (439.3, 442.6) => 1.05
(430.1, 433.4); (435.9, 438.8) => 1.17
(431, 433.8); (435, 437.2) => 1.12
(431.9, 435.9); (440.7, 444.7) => 1.13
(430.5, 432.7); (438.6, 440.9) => 1.21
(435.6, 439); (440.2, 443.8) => 1.11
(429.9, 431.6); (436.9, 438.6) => 1.44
